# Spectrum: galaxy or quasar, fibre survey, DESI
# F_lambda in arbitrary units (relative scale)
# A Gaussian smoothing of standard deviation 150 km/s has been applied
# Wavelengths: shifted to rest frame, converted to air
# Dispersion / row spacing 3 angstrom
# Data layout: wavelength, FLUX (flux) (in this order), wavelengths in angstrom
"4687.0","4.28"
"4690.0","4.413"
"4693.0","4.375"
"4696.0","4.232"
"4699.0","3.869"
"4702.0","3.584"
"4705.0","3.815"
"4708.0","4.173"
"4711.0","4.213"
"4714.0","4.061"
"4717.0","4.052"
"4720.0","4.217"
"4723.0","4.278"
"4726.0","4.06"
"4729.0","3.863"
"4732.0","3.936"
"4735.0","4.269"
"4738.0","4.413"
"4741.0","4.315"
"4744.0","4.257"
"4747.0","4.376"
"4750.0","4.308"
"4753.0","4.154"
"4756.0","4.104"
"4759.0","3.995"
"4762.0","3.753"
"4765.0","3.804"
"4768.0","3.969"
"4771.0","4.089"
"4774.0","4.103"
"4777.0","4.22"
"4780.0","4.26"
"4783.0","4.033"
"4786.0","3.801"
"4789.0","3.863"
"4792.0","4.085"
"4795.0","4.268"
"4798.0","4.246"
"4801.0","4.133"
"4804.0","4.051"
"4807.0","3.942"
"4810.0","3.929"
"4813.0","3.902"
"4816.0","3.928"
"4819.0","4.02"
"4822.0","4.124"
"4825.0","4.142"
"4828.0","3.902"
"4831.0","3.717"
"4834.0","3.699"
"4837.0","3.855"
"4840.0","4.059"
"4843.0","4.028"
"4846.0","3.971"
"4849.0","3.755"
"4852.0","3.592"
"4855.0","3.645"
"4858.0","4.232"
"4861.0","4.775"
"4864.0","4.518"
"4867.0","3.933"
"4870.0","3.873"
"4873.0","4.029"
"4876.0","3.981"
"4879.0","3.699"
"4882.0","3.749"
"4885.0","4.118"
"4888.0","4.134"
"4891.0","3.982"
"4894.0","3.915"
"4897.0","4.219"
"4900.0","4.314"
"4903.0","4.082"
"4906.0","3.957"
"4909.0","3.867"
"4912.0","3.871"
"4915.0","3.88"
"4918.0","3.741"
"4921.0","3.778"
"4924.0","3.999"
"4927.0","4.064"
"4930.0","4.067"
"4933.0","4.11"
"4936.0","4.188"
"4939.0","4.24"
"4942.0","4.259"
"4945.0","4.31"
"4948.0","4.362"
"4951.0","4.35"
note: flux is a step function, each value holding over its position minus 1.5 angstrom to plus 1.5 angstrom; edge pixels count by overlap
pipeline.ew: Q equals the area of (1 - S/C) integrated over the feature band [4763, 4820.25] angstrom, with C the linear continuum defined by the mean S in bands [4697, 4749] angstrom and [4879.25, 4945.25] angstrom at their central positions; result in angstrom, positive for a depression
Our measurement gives 0.6 angstrom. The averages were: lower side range 4.11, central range 4.03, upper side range 4.03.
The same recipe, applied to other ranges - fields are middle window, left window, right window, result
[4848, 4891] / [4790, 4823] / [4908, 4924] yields -0.8 angstrom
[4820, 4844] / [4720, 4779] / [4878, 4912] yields 0.7 angstrom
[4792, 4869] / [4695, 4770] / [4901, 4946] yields 0.7 angstrom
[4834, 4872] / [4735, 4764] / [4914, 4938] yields 0.6 angstrom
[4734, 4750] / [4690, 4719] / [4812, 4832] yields -1.2 angstrom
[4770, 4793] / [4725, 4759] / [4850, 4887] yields 0.4 angstrom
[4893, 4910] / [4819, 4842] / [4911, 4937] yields -0.5 angstrom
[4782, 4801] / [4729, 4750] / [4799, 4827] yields 0.1 angstrom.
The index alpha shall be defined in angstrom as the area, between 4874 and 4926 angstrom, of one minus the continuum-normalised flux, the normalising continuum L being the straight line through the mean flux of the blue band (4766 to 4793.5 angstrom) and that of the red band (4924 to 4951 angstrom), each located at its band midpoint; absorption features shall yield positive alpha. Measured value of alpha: 2.5 angstrom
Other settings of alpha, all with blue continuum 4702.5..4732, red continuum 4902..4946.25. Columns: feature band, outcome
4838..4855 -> 0.75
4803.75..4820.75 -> 0.36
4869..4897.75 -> 0.47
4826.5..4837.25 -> 0.67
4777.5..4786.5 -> -0.07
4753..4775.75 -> 0.34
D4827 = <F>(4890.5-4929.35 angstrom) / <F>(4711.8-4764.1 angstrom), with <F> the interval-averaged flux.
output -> 0.96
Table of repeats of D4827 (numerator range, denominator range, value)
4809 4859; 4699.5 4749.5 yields 0.95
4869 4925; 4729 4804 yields 0.96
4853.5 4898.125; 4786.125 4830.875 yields 1.01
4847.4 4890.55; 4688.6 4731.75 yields 0.98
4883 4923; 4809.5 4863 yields 1.01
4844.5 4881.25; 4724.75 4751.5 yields 0.95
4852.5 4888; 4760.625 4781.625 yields 1.00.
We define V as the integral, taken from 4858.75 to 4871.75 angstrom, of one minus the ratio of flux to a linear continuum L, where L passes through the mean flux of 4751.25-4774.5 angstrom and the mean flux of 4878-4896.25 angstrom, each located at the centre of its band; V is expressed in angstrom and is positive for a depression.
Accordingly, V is -1.0 angstrom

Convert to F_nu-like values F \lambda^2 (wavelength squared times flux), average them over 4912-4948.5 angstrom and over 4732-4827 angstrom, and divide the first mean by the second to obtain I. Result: 1.06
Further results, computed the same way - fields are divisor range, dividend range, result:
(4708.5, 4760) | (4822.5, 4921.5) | 1.01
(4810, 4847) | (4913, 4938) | 1.05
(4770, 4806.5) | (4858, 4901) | 1.04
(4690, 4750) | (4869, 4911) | 1.04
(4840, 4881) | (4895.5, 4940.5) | 1.03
